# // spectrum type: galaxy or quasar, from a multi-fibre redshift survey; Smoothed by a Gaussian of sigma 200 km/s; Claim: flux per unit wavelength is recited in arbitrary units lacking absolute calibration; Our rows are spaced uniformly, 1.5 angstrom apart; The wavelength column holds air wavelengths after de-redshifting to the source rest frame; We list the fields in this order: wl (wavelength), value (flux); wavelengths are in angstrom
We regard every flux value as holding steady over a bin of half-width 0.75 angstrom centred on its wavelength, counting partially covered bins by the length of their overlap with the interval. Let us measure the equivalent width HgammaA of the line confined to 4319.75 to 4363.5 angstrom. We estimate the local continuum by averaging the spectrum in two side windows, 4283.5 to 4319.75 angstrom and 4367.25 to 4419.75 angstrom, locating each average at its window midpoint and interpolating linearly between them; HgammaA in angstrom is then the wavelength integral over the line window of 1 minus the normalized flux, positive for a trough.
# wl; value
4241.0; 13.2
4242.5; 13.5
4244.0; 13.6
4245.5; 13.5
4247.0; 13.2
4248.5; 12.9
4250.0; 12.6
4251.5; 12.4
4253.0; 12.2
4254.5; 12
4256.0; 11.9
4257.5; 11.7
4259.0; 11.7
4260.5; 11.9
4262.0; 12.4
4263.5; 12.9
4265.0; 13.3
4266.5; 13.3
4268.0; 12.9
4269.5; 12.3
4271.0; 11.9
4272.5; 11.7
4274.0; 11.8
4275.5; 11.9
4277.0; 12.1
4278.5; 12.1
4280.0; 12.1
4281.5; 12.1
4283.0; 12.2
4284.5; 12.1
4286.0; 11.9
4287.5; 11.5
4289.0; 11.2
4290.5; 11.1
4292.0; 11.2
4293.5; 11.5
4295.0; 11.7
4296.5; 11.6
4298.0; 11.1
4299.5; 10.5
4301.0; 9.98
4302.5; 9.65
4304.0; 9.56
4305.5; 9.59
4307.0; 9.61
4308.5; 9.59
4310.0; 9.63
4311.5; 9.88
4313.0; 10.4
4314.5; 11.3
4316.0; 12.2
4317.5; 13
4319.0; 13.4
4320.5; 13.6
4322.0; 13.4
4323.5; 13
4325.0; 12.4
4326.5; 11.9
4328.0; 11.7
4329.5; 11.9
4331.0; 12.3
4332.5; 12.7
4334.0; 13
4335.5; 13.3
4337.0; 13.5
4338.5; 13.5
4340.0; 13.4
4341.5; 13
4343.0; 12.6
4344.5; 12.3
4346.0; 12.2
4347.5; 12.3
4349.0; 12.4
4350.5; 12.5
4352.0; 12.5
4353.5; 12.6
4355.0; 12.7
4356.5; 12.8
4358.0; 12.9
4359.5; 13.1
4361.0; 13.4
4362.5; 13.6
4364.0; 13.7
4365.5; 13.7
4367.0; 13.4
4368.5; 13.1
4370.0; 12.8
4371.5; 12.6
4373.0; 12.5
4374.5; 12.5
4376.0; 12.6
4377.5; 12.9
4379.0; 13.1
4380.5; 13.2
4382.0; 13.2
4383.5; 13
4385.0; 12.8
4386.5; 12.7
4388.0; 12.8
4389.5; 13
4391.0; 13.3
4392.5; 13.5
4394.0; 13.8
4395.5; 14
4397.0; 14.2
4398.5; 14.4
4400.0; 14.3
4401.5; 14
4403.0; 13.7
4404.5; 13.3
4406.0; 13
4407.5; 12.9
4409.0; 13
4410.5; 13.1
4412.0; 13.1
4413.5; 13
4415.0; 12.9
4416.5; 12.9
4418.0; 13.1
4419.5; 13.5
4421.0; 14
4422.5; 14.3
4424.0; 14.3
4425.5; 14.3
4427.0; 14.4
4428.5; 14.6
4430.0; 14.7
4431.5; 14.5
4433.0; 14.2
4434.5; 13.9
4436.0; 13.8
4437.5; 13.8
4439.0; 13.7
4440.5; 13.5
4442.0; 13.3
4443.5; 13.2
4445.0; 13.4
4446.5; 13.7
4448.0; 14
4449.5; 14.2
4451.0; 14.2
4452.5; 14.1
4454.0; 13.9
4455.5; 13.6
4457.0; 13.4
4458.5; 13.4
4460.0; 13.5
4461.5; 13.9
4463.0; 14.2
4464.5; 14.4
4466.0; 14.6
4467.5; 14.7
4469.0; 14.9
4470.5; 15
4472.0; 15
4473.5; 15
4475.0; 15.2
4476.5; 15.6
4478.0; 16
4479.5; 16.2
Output -3.10 angstrom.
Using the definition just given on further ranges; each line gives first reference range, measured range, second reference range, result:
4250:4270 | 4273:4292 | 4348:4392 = 1.04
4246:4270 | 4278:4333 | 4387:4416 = 5.73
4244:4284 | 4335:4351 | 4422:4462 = 0.29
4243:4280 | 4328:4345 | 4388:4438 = 0.31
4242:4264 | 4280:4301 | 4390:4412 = 2.17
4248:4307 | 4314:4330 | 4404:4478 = -0.30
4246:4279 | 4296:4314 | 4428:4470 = 3.71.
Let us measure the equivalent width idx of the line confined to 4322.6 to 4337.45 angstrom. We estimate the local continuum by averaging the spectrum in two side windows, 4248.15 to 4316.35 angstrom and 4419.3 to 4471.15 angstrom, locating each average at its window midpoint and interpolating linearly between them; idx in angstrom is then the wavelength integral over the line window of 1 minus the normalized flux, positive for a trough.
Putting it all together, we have -0.35 angstrom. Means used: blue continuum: 11.5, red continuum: 14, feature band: 12.6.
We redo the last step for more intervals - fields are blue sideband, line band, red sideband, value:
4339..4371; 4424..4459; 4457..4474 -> 0.3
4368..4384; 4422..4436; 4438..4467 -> -0.8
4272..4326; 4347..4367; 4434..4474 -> -0.9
